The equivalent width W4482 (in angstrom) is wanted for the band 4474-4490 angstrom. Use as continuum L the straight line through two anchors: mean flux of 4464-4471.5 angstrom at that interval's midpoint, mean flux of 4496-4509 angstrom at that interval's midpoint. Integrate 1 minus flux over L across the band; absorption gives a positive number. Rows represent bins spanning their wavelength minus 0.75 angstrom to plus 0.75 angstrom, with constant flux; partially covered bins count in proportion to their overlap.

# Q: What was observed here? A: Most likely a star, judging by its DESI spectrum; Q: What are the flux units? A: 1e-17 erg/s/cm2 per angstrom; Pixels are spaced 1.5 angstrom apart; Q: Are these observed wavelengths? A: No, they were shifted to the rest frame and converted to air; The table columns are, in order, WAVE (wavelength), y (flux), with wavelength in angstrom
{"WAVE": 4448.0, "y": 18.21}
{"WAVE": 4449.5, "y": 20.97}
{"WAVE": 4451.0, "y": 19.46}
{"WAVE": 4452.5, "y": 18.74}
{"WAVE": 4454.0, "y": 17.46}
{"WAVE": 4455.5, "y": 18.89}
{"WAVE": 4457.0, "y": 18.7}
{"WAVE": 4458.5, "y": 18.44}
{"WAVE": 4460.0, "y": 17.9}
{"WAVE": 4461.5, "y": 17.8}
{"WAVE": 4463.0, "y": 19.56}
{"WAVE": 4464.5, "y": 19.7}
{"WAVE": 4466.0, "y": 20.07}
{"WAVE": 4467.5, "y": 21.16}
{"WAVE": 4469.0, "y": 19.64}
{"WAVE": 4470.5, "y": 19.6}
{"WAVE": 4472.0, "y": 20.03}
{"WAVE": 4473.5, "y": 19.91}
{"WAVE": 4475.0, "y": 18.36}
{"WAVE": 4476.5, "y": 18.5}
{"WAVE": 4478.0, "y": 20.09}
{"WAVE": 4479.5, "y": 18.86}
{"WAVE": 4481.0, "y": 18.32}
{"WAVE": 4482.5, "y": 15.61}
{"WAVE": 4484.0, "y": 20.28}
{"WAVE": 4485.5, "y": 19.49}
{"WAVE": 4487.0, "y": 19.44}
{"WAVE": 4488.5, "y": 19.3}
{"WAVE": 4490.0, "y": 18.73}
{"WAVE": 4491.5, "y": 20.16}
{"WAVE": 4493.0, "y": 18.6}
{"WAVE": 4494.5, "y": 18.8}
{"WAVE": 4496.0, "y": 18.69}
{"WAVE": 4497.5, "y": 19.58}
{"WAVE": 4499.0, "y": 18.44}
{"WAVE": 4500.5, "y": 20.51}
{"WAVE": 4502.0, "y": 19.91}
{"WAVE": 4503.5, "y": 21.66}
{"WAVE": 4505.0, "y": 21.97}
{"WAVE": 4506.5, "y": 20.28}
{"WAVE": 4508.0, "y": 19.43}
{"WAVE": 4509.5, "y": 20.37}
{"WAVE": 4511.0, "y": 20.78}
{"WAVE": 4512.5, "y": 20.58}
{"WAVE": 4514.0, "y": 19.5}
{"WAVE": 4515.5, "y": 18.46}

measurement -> 0.99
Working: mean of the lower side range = 20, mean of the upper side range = 20.1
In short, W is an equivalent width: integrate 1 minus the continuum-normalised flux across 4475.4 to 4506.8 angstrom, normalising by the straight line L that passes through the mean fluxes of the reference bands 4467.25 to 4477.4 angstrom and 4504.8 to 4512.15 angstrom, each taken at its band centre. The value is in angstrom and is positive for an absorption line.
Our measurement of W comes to 1.0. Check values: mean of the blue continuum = 19.5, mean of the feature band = 19.4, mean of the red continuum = 20.5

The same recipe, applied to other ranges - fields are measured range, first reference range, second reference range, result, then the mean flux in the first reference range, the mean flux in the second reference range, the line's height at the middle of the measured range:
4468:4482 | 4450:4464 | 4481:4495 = -0.3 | 18.6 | 18.9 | 18.8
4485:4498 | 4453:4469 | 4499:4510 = 0.5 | 19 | 20.4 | 20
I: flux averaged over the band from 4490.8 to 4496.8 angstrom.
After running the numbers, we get 19.1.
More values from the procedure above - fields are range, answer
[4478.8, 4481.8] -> 18.5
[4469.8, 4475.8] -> 19.5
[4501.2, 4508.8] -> 20.6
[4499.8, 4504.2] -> 20.7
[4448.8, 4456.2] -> 19.1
